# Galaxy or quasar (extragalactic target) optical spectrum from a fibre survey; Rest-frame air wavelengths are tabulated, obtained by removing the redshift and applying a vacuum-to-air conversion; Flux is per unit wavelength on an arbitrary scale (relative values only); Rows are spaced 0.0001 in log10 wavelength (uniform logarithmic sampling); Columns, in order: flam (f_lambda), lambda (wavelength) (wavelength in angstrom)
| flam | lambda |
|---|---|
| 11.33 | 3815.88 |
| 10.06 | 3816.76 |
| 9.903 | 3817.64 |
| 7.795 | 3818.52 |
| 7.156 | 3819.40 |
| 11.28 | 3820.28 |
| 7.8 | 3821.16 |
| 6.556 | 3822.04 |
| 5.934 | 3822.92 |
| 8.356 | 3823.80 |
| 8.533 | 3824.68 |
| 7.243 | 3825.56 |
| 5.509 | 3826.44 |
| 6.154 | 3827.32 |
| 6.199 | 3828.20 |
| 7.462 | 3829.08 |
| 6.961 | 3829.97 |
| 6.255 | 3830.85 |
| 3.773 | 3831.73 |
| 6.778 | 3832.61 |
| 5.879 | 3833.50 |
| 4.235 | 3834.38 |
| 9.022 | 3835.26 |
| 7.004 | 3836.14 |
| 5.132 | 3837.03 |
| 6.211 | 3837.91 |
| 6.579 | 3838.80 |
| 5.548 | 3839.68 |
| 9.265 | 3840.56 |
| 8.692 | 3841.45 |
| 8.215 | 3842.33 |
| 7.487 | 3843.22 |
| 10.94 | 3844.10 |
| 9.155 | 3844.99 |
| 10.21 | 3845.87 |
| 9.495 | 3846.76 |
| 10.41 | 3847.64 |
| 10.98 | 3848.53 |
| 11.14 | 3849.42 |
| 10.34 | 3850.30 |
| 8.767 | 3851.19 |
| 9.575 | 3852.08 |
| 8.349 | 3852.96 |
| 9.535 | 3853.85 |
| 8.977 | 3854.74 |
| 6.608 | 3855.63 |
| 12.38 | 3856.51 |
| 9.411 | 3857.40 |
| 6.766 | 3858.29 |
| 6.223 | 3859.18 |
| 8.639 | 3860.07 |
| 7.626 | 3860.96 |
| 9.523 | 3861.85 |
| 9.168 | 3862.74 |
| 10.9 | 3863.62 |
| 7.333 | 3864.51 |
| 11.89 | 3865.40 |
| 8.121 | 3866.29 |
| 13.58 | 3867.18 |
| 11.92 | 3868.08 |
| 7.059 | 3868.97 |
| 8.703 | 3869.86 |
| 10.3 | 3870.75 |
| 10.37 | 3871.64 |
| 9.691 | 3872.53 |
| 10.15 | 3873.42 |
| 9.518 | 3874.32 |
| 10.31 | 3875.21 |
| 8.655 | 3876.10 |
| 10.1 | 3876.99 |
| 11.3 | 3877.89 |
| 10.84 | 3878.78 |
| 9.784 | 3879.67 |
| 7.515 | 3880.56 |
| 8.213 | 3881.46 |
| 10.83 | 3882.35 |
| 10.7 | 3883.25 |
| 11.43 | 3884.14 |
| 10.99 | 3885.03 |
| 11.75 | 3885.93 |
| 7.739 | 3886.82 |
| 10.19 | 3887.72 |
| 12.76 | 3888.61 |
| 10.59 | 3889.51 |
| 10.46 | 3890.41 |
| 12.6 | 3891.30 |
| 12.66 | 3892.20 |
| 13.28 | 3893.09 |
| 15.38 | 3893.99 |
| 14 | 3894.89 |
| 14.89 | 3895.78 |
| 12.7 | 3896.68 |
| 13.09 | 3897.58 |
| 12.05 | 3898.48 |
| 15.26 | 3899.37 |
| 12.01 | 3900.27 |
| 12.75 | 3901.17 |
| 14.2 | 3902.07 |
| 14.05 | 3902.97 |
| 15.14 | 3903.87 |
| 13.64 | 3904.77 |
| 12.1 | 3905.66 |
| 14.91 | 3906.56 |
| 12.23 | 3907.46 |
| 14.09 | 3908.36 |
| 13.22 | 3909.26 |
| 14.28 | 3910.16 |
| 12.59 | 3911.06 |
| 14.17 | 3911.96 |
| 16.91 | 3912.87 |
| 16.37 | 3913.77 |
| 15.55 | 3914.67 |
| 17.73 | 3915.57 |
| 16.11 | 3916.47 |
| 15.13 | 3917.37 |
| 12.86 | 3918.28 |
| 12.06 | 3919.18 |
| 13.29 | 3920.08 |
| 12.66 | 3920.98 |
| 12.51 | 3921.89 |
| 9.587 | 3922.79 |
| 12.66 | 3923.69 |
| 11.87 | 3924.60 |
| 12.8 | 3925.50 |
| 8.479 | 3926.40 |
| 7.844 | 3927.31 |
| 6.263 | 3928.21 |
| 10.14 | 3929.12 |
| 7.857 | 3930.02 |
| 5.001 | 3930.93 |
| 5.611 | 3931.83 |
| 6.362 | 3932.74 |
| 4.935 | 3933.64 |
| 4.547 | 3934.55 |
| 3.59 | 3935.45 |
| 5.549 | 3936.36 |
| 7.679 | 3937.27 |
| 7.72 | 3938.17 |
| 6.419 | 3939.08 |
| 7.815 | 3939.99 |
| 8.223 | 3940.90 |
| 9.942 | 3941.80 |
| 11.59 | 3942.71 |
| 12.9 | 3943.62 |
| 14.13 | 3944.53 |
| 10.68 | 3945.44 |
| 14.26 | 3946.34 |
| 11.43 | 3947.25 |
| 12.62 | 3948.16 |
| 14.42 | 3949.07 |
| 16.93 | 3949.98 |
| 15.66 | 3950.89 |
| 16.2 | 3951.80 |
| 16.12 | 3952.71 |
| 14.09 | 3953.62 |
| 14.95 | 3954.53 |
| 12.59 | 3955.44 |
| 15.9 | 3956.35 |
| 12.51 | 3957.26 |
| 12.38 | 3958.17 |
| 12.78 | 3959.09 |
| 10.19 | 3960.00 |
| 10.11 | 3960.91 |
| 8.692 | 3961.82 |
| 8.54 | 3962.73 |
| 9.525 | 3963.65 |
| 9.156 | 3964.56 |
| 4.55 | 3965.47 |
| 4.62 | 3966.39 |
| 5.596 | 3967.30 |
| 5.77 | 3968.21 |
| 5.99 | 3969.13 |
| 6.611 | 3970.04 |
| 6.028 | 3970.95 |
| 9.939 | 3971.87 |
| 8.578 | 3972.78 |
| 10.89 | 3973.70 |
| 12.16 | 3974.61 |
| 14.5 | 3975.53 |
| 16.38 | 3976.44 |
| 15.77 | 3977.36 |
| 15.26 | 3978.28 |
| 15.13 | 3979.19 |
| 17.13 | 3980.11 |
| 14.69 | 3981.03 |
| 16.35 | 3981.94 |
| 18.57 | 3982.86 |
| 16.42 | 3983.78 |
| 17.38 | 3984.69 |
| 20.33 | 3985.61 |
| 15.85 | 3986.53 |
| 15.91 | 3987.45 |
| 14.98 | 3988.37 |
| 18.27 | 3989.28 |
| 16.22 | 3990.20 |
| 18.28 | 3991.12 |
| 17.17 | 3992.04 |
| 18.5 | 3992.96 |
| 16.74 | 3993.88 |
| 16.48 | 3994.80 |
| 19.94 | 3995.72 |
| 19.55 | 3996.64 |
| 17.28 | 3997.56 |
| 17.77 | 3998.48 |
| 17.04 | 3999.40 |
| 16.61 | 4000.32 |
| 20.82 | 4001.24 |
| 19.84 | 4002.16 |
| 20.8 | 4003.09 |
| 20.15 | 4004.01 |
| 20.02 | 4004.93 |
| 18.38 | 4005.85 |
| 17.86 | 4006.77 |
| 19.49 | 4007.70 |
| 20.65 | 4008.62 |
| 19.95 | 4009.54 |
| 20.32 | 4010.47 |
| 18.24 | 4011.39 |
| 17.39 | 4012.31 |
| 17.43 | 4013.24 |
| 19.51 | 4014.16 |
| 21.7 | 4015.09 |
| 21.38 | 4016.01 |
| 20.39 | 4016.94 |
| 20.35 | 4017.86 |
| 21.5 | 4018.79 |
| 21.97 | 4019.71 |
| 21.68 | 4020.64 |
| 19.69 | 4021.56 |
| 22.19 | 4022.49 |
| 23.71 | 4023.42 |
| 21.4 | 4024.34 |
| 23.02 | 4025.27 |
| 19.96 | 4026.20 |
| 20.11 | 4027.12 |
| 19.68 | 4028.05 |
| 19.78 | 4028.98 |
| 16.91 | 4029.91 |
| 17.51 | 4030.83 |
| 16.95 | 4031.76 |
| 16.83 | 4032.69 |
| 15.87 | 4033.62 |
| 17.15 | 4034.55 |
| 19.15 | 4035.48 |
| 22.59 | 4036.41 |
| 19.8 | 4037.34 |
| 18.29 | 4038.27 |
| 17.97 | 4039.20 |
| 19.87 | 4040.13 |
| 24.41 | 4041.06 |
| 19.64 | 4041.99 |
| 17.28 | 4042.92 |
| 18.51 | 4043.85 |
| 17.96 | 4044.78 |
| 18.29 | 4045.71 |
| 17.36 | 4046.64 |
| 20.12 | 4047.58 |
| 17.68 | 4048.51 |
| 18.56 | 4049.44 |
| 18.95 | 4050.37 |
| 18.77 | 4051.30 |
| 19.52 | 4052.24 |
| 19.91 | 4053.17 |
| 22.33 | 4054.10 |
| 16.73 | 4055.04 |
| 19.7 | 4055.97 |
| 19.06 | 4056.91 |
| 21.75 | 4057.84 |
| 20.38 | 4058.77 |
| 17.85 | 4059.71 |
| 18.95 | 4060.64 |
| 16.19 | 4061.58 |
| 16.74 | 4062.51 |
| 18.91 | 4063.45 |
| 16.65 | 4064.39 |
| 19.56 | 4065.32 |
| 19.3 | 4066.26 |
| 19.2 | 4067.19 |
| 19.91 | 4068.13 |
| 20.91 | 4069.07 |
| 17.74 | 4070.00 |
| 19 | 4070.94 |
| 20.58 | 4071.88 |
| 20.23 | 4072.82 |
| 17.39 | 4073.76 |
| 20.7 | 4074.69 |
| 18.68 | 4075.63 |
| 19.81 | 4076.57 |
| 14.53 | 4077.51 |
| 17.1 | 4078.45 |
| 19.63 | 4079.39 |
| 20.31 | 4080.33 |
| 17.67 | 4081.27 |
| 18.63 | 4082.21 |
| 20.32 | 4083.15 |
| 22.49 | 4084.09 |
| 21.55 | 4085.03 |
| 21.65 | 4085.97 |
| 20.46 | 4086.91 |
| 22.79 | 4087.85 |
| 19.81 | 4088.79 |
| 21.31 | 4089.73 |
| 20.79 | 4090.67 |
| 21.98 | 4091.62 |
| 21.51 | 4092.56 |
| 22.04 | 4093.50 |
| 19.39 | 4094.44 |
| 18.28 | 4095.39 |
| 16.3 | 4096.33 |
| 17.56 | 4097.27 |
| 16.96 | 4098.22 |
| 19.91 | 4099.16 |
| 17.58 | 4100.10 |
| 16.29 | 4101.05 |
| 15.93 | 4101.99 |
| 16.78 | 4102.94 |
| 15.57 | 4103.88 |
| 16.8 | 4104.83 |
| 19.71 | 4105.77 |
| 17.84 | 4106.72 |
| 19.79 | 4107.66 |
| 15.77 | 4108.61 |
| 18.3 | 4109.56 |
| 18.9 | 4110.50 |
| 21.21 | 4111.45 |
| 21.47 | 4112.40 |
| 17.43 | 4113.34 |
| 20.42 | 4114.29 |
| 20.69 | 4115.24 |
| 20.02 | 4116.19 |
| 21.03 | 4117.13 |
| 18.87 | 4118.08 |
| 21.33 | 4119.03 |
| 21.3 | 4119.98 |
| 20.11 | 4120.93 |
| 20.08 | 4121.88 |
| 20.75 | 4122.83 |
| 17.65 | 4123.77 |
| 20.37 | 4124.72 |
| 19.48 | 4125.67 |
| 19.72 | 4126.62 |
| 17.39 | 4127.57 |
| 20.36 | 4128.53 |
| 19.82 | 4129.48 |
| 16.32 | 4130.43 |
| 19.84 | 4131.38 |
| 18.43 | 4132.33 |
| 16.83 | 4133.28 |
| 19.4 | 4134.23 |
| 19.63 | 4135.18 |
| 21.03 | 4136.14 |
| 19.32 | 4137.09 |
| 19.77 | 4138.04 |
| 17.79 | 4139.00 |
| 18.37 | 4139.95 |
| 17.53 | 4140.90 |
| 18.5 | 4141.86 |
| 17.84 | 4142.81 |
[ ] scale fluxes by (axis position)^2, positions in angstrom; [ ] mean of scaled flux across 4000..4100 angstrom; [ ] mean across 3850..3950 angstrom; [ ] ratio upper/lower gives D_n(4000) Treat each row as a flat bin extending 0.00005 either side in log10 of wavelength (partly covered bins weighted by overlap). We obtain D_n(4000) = 1.93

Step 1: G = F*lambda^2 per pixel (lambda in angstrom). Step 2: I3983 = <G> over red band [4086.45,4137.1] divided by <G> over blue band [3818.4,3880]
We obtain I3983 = 2.56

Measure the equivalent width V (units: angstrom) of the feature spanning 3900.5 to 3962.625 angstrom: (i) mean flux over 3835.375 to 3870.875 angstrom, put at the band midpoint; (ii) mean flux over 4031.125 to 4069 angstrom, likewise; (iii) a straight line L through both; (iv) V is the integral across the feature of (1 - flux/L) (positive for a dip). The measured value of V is 5.00 angstrom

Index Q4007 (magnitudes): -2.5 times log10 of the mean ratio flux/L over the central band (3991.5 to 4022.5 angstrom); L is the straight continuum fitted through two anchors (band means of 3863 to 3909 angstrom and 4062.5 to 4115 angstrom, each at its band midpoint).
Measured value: -0.20 mag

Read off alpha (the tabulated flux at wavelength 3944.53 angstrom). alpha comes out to 14.13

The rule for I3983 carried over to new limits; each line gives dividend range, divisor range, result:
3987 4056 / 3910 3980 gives 1.80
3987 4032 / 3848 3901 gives 1.97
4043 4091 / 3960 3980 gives 2.05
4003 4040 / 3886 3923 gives 1.56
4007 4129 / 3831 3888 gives 2.38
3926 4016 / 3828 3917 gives 1.35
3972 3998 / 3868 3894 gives 1.63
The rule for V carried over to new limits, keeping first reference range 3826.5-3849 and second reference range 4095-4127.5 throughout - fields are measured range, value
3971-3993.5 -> -3.2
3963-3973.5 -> 4.7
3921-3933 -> 2.1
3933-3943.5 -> 4.0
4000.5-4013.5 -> -4.4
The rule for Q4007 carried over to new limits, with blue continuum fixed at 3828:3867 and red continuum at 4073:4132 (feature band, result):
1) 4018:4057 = -0.18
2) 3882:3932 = -0.15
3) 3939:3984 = 0.12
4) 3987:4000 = -0.19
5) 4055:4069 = -0.08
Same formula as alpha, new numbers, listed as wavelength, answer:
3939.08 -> 6.419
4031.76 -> 16.95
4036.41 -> 22.59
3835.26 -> 9.022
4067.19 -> 19.2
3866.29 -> 8.121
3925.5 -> 12.8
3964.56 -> 9.156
